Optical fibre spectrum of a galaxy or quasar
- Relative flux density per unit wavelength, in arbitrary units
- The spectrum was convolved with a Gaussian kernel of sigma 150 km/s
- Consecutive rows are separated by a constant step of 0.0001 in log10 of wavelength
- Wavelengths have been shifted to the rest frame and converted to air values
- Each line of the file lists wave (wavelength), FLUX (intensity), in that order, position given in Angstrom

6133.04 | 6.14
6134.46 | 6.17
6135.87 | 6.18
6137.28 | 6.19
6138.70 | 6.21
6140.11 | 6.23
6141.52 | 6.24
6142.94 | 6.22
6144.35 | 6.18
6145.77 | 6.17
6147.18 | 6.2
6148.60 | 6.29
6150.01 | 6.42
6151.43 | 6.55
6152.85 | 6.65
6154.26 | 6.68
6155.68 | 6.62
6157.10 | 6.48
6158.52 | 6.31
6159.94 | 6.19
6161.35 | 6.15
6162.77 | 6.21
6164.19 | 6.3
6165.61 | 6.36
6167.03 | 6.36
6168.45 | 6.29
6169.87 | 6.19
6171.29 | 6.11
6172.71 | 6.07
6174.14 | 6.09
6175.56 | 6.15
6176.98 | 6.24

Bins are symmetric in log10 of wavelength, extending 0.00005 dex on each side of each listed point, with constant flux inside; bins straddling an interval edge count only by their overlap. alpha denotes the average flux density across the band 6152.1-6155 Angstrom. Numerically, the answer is 6.66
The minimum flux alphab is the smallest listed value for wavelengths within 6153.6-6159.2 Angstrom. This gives 6.31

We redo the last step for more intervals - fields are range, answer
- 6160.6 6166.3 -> 6.15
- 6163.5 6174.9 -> 6.07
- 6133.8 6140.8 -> 6.17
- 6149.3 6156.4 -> 6.42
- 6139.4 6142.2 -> 6.23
